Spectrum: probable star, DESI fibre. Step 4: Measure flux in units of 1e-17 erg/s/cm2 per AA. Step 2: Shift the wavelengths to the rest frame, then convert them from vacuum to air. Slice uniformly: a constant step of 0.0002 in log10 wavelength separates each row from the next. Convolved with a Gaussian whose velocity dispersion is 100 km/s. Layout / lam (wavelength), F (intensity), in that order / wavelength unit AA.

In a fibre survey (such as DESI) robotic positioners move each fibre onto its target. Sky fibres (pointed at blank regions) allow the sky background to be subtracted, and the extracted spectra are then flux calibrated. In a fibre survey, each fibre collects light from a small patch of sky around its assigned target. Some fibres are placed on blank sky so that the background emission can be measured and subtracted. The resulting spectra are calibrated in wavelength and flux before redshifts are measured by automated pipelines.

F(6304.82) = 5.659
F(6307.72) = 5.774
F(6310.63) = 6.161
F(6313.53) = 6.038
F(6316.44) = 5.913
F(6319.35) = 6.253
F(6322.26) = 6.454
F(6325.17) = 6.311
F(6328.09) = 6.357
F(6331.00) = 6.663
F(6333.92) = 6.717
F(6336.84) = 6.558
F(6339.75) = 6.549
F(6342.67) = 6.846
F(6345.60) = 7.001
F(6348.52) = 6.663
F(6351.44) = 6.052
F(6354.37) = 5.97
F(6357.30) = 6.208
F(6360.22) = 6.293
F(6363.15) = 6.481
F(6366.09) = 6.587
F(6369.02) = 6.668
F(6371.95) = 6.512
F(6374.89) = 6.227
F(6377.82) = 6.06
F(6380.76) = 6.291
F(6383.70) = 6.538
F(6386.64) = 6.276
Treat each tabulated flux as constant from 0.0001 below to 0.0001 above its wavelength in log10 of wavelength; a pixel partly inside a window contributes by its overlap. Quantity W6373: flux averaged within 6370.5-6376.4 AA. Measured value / 6.37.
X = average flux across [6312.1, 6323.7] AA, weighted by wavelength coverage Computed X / 6.16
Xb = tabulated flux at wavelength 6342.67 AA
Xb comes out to 6.846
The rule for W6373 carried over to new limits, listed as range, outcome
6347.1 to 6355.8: 6.23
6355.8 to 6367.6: 6.39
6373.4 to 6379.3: 6.14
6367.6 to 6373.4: 6.59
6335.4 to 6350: 6.73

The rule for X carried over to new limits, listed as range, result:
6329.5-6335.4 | 6.69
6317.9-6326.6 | 6.34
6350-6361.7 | 6.13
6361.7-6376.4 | 6.49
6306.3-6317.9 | 5.97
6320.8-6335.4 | 6.5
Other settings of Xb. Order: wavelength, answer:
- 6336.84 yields 6.558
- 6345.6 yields 7.001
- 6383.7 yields 6.538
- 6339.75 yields 6.549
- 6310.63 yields 6.161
